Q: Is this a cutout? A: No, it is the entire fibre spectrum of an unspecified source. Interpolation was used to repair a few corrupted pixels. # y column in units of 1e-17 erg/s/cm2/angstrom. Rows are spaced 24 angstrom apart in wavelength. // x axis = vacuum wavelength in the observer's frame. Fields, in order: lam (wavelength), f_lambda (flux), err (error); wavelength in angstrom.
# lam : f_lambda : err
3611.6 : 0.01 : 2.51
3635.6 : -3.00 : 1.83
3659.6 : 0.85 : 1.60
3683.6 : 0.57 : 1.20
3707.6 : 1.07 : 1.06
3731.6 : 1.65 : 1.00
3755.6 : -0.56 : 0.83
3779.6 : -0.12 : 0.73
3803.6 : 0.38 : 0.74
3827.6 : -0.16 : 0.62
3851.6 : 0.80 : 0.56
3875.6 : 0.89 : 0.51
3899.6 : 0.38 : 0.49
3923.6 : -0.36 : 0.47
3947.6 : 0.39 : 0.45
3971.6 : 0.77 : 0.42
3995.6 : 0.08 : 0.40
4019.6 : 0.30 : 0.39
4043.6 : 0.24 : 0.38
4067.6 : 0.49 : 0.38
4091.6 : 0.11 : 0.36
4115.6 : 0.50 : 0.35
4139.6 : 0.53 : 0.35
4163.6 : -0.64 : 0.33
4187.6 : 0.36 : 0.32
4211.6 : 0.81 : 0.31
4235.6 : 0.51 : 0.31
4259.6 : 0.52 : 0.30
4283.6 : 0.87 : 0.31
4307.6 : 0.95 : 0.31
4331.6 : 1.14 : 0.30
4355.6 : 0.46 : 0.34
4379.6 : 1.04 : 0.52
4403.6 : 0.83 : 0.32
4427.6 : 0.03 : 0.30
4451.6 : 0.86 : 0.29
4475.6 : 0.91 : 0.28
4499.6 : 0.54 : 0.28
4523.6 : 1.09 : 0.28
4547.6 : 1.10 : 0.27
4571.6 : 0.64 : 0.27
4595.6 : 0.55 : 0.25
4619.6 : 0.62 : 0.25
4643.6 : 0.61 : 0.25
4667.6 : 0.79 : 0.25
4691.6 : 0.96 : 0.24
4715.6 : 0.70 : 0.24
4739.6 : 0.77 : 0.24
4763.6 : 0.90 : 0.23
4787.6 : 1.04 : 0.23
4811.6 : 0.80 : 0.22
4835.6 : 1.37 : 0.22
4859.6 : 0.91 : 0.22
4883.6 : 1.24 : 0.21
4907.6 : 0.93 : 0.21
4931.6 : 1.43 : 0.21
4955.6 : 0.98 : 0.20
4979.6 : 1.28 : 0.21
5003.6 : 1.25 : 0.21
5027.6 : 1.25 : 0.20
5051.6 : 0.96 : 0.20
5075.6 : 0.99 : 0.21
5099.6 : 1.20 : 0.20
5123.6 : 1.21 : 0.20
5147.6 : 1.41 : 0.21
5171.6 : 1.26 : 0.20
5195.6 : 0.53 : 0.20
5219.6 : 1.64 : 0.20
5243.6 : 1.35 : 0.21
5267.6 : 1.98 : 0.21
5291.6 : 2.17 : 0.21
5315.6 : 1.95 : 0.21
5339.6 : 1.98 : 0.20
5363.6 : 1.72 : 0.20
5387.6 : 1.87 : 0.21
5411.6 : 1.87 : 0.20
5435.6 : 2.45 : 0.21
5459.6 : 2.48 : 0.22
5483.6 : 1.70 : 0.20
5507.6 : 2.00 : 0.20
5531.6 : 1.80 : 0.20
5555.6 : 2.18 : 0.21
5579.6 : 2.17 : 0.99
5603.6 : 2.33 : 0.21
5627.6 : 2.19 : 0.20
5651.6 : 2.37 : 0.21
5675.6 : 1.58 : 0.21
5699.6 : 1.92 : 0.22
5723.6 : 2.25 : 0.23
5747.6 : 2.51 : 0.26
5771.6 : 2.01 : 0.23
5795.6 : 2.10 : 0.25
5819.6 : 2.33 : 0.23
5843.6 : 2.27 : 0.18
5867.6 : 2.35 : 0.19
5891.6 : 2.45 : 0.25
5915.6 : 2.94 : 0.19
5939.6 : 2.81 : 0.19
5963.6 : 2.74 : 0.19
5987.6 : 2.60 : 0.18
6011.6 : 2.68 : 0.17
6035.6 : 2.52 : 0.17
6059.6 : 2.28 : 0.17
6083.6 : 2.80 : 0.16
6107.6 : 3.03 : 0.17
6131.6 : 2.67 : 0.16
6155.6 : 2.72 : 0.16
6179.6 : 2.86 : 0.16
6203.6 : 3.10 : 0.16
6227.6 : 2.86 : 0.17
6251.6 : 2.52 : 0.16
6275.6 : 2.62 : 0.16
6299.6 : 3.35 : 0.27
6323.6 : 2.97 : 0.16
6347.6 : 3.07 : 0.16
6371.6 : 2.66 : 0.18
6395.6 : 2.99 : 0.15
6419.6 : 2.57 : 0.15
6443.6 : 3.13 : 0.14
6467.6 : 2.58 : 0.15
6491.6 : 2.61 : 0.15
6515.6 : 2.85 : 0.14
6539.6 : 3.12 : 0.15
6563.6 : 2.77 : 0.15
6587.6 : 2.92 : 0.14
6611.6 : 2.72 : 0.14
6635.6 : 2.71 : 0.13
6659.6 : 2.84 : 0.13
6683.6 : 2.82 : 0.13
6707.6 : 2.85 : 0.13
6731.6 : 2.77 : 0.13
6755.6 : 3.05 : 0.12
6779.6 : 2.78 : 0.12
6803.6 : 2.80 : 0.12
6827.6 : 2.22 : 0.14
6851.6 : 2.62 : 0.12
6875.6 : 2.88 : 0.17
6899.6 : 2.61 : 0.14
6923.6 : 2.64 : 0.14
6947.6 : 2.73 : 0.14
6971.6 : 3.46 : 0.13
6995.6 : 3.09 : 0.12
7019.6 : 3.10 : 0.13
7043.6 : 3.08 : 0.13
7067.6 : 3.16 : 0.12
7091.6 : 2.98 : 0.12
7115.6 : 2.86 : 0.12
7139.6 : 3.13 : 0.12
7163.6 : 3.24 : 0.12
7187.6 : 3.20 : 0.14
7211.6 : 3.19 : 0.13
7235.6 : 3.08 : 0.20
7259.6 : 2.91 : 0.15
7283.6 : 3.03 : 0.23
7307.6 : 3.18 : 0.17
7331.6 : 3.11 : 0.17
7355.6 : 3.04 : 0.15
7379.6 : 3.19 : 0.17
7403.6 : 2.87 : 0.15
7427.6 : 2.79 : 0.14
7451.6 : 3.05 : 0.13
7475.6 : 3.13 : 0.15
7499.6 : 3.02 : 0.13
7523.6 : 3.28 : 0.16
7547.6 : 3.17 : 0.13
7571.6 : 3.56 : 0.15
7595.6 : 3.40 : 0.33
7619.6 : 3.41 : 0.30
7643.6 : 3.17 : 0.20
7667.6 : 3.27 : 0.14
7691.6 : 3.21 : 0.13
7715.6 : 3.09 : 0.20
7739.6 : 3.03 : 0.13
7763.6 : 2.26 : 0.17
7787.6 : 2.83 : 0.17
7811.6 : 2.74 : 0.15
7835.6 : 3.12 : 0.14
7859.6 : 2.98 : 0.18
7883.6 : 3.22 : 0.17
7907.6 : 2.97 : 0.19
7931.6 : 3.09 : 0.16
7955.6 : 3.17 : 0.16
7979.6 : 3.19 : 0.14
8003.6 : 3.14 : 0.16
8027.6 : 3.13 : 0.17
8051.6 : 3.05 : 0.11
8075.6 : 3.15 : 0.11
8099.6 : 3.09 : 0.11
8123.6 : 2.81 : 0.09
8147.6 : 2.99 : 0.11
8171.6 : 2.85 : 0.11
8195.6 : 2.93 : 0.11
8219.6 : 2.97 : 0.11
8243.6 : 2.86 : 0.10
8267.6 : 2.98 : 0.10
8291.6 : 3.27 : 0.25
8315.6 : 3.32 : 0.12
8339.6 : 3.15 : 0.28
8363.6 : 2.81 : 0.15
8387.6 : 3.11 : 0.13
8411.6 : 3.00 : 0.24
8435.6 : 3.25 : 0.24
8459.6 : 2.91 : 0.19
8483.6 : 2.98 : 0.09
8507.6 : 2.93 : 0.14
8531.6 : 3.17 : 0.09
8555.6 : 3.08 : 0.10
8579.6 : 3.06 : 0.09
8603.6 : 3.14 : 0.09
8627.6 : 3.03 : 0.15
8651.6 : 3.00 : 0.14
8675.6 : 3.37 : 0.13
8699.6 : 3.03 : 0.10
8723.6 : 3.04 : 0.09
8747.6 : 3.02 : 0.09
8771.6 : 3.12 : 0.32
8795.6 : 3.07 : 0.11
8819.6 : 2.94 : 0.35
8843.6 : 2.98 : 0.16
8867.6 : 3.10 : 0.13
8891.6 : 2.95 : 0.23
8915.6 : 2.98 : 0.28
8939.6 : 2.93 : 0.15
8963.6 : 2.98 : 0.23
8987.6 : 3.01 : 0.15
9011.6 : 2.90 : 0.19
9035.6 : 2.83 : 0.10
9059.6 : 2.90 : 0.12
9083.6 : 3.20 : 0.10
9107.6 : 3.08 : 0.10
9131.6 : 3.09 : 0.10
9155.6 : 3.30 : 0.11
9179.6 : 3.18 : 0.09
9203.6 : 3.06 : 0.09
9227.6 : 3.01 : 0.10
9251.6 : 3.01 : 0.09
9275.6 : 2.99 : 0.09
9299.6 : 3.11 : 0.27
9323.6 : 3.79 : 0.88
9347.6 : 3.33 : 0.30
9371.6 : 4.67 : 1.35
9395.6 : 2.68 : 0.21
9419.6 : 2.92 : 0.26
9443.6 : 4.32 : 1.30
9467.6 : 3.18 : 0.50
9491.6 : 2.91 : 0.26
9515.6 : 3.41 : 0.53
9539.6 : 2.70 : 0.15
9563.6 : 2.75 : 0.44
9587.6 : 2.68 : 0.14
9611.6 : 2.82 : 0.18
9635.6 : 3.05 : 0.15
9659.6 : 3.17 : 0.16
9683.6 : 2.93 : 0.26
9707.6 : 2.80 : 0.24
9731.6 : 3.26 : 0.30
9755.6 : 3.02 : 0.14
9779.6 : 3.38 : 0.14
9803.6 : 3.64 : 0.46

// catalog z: 0.32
